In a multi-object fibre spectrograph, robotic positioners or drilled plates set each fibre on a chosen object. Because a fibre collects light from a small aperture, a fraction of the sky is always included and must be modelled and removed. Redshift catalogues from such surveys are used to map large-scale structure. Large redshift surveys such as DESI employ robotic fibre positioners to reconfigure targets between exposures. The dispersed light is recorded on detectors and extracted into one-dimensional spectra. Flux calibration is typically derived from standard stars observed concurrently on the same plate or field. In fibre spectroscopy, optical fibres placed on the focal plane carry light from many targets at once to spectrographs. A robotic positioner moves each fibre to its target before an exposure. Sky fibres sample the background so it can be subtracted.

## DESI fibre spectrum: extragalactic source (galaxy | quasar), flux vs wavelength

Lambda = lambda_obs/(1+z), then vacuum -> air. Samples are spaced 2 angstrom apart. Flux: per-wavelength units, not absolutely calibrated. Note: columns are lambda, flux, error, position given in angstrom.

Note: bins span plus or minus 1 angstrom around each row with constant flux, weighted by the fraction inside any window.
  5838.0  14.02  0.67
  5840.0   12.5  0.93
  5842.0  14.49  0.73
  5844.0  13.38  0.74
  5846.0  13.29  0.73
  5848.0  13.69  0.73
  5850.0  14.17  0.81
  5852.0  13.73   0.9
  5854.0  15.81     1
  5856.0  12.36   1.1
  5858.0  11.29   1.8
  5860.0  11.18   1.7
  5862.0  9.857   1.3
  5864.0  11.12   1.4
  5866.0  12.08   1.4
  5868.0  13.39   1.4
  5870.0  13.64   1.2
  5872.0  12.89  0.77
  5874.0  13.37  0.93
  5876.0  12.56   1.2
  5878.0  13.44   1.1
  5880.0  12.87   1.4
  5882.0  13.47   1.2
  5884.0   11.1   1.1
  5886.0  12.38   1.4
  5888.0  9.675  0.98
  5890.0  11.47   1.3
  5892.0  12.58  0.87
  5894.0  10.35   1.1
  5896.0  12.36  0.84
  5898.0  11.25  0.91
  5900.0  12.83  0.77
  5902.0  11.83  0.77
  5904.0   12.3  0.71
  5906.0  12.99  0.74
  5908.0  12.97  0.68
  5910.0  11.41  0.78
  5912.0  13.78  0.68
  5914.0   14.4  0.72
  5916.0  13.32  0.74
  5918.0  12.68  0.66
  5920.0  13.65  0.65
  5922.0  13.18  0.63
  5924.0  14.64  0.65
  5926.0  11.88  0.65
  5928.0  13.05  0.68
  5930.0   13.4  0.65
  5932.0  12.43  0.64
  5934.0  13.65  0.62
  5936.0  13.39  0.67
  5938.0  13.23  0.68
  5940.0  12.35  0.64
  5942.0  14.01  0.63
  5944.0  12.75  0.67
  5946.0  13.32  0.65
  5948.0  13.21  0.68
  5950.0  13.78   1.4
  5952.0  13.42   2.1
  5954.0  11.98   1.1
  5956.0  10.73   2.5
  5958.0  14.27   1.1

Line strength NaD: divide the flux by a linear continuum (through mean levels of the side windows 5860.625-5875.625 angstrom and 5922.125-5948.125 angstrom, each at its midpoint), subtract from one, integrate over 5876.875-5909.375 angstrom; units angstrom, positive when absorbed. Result 1.4 angstrom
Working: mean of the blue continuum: 12.3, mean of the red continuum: 13.2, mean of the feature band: 12.1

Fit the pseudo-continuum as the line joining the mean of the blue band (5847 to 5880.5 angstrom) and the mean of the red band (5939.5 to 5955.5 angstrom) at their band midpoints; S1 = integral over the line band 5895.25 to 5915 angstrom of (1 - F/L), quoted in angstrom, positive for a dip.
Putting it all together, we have 0.5 angstrom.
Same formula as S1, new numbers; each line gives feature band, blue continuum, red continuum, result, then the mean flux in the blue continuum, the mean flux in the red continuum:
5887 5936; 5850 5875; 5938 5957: 0.6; 12.6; 12.9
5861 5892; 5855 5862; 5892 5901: -1.8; 11.4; 11.8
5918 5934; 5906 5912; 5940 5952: -0.3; 12.6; 13.3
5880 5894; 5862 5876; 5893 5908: 0.6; 12.5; 12.1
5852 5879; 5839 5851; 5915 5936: 1.8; 13.6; 13.2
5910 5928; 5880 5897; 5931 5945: -1.0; 11.7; 13.1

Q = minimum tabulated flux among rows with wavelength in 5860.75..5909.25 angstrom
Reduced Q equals 9.675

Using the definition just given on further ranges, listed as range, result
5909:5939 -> 11.41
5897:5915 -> 11.25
